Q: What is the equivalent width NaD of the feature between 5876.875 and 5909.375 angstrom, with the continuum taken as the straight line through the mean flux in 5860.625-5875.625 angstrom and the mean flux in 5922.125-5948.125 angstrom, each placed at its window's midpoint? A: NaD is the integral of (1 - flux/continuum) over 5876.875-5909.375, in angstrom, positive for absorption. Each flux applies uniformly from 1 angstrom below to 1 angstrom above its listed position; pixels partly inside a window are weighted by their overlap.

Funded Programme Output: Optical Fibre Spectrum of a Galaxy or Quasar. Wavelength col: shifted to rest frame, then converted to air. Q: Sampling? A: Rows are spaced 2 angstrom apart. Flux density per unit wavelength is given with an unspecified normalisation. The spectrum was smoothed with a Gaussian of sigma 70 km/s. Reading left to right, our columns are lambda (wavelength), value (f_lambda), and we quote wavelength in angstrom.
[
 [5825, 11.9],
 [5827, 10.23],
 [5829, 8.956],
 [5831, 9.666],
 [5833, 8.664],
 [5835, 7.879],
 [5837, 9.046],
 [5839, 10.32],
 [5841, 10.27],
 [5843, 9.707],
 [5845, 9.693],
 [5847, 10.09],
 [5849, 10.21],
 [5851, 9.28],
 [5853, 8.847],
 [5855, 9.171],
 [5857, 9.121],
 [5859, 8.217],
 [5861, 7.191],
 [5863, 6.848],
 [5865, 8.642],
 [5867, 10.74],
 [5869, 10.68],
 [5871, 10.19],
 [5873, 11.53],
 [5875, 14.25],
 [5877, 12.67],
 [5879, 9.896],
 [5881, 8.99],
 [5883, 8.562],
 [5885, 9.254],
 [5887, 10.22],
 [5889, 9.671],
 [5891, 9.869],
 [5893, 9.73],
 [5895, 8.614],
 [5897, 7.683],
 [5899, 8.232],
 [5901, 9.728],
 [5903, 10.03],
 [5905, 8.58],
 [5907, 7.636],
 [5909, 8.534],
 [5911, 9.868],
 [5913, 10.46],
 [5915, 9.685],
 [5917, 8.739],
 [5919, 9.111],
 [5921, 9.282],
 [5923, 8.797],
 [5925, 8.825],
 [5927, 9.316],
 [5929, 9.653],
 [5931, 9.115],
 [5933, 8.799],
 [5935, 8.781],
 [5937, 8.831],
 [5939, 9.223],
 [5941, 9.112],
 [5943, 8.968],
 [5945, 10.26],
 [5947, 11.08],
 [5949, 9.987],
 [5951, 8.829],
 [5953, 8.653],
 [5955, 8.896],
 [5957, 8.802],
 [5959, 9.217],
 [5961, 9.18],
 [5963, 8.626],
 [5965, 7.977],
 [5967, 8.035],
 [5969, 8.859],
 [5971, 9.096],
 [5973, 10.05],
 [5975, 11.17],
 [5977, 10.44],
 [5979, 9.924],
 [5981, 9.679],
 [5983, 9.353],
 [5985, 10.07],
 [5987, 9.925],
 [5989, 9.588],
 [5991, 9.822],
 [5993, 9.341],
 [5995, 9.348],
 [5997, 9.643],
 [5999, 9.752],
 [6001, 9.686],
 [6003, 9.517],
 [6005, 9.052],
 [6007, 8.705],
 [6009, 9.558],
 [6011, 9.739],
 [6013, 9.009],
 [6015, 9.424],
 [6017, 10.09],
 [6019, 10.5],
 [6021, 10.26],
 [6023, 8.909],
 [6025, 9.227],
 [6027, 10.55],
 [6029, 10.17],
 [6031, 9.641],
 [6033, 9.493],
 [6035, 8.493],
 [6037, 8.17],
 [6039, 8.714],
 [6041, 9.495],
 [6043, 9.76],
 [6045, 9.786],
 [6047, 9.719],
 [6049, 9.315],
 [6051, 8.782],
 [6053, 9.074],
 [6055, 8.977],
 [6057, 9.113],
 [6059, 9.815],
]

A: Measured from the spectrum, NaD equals 1.81 angstrom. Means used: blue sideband 10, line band 9.21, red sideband 9.29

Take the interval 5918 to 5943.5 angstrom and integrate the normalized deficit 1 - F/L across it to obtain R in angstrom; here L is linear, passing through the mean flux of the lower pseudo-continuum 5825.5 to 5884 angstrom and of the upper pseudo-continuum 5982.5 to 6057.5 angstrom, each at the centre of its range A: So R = 1.35 angstrom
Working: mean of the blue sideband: 9.66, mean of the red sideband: 9.47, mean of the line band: 9.06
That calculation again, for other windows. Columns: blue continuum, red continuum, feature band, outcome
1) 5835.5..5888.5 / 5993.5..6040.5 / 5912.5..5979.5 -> 2.2 angstrom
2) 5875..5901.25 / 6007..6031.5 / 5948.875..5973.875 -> 2.0 angstrom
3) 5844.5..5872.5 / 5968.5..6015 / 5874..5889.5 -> -1.9 angstrom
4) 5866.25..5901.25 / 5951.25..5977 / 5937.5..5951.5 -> -0.5 angstrom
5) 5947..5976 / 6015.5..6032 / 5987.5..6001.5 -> -0.1 angstrom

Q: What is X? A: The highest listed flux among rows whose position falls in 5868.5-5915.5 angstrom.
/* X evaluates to 14.25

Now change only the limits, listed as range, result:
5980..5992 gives 10.07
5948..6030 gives 11.17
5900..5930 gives 10.46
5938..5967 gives 11.08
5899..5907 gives 10.03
